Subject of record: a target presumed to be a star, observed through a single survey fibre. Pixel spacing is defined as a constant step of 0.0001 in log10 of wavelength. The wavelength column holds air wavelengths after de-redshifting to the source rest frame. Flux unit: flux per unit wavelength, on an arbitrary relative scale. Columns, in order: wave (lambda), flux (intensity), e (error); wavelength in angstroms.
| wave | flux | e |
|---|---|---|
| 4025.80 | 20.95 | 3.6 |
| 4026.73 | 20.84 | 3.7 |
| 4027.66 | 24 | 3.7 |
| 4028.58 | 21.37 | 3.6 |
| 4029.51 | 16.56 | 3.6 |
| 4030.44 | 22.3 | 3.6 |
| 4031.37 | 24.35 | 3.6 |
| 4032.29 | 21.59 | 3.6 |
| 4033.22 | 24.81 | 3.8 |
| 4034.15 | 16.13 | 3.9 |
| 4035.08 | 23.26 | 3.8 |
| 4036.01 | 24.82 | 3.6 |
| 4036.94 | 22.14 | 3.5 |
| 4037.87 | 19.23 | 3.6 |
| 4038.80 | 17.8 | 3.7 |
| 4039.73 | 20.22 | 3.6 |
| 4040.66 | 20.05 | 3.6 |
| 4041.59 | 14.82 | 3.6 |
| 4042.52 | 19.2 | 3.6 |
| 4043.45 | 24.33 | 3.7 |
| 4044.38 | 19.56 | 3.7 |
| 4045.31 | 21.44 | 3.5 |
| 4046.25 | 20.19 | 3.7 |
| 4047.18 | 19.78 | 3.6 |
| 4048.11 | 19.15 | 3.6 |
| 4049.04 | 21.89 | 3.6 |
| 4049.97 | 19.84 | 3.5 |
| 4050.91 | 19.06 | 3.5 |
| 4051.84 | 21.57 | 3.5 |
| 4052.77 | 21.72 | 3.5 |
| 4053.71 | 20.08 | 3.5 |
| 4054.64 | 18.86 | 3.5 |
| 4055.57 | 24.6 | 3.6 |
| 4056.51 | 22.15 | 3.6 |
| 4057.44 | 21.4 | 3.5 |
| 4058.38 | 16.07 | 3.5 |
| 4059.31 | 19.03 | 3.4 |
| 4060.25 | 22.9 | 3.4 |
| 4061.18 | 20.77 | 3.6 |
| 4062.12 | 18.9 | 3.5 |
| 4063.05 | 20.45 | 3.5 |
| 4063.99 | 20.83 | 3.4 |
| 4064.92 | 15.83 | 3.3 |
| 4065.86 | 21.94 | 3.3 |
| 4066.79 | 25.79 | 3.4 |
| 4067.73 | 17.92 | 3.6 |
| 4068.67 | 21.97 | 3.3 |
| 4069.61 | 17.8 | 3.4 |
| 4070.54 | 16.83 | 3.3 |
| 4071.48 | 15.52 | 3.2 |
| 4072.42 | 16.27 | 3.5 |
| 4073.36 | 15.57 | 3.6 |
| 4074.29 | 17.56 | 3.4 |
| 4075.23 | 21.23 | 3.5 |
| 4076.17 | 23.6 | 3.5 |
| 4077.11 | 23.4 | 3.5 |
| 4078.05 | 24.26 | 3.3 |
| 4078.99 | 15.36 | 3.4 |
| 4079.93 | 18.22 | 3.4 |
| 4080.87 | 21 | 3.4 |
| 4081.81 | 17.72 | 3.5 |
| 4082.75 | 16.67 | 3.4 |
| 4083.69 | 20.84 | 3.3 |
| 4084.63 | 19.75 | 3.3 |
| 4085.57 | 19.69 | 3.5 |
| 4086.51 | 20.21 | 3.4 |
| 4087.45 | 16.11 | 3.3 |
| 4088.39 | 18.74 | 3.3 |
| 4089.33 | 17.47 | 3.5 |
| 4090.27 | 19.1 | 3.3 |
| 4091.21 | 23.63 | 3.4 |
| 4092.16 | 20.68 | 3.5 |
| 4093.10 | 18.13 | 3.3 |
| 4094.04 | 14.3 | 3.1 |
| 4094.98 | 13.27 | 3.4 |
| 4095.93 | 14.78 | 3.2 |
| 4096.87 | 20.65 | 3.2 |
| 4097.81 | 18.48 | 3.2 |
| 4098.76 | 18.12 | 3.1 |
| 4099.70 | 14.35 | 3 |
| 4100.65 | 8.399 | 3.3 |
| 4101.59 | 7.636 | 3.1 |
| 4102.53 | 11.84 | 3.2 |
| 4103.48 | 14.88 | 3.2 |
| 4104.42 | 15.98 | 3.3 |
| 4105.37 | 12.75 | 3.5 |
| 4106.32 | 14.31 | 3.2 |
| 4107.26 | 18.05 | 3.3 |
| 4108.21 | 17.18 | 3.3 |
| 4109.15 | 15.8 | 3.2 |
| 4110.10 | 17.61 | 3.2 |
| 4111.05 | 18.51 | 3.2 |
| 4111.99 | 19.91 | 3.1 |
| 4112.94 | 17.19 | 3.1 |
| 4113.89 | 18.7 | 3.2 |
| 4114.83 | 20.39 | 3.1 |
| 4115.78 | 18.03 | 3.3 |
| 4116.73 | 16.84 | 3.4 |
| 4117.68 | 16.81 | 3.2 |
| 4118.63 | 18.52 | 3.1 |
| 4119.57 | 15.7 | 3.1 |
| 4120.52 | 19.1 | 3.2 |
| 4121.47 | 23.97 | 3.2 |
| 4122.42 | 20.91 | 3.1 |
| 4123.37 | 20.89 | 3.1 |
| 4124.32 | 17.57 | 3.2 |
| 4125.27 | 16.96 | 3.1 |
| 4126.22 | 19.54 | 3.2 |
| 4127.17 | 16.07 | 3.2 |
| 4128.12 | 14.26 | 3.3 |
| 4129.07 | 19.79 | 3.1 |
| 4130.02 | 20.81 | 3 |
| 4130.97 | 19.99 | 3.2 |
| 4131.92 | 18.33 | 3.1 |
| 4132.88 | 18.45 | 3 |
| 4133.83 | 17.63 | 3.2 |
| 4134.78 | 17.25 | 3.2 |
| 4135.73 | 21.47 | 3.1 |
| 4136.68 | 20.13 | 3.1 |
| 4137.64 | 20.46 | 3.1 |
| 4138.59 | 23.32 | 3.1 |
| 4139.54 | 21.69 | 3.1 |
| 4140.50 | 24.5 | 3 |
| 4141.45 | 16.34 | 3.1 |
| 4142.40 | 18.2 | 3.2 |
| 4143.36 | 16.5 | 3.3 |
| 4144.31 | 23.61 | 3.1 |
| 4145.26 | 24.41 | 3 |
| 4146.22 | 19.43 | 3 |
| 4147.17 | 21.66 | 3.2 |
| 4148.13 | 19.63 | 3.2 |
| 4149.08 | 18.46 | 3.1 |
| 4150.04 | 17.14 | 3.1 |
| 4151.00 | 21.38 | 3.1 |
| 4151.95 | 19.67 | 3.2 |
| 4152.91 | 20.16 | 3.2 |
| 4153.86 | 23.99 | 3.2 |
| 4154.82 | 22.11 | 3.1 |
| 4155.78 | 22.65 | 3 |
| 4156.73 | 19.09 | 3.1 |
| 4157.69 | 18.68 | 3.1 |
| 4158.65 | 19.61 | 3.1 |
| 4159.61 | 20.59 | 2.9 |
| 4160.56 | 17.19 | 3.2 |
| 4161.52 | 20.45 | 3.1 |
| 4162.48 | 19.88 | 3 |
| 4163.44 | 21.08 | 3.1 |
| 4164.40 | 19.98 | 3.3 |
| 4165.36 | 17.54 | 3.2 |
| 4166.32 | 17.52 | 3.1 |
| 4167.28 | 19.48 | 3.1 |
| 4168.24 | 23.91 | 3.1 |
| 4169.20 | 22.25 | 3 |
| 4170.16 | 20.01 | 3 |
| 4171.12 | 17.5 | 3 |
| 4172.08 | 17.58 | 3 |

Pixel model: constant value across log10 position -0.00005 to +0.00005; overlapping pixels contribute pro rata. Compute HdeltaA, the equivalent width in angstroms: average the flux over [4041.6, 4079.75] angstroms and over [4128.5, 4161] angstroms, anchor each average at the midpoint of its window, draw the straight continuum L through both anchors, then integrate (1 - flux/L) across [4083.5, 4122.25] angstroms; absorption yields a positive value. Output 5.5 angstroms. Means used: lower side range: 20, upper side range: 20.1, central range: 17.2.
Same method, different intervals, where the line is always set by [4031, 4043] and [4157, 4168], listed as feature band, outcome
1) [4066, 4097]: 1.94 angstroms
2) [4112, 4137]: 1.34 angstroms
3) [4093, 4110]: 4.30 angstroms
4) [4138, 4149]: -0.68 angstroms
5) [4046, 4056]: -0.06 angstroms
